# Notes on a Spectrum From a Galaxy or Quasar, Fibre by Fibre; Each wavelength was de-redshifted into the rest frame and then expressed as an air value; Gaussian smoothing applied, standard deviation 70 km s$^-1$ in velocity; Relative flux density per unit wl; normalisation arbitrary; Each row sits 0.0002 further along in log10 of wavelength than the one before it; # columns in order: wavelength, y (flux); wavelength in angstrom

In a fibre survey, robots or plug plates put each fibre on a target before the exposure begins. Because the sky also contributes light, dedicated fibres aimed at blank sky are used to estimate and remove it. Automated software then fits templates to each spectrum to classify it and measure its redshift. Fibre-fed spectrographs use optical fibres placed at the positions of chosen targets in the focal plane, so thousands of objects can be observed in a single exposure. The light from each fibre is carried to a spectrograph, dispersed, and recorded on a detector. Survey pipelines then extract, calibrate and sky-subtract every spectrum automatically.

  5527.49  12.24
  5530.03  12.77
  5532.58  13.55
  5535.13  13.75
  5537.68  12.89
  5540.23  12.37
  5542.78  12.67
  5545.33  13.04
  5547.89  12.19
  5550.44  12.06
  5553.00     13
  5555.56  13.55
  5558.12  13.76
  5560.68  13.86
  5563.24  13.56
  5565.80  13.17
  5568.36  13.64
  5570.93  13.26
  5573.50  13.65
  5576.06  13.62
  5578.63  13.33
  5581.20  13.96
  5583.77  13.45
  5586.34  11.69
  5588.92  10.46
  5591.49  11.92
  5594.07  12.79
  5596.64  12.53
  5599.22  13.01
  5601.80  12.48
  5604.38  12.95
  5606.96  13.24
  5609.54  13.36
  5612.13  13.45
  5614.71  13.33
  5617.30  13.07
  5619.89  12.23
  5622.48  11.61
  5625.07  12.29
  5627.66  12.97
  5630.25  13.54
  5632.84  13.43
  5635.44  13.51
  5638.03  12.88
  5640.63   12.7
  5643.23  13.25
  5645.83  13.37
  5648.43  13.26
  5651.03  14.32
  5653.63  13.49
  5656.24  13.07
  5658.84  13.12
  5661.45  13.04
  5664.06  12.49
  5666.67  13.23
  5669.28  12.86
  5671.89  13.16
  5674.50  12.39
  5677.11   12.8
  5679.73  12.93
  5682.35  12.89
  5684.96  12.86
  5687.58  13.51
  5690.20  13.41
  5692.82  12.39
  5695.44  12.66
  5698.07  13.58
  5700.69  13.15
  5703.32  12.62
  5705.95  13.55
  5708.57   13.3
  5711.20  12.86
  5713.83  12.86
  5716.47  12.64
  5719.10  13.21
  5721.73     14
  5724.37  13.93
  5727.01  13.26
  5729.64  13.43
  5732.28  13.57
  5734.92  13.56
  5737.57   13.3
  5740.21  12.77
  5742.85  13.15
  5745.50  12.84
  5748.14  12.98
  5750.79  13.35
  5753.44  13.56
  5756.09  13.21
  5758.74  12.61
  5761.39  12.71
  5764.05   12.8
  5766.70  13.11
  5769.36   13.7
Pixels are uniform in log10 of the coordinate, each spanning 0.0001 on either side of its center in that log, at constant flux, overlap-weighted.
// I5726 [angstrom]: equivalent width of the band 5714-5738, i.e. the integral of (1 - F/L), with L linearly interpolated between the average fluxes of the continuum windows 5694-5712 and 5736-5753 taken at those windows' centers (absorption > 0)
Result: -0.6 angstrom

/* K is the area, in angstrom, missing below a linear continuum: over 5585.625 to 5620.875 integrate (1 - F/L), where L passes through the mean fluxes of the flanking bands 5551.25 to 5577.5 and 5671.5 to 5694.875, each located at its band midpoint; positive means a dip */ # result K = 1.8 angstrom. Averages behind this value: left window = 13.5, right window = 12.9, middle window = 12.6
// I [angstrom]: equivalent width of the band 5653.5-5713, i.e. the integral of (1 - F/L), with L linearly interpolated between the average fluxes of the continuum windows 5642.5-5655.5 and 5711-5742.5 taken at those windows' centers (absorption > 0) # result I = 1.9 angstrom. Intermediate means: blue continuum 13.5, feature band 13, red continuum 13.3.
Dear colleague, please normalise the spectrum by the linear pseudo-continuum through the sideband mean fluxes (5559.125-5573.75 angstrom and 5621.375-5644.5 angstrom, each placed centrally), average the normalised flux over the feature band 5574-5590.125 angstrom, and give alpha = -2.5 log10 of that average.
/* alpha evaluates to 0.05 mag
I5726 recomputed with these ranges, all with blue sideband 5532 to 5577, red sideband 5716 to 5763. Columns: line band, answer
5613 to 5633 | 0.6 angstrom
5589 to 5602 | 0.8 angstrom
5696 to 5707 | 0.0 angstrom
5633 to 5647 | 0.1 angstrom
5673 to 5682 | 0.3 angstrom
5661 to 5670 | 0.2 angstrom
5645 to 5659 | -0.3 angstrom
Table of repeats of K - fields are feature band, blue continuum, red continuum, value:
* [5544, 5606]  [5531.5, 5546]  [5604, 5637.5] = 0.3 angstrom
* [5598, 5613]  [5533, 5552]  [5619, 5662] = -0.1 angstrom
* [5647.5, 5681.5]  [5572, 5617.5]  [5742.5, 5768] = -0.3 angstrom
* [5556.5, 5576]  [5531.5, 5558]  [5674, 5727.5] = -0.9 angstrom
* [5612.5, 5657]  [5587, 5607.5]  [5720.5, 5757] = -1.6 angstrom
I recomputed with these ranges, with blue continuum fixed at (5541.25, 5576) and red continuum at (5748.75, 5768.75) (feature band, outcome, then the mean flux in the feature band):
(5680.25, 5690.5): 0.0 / 13.1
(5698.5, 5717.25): 0.1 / 13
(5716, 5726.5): -0.3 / 13.5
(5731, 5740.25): -0.2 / 13.4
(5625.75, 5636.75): -0.1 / 13.3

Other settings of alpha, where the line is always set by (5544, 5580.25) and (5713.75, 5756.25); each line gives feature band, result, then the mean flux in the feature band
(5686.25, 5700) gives 0.014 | 13.1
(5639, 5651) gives 0.001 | 13.3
